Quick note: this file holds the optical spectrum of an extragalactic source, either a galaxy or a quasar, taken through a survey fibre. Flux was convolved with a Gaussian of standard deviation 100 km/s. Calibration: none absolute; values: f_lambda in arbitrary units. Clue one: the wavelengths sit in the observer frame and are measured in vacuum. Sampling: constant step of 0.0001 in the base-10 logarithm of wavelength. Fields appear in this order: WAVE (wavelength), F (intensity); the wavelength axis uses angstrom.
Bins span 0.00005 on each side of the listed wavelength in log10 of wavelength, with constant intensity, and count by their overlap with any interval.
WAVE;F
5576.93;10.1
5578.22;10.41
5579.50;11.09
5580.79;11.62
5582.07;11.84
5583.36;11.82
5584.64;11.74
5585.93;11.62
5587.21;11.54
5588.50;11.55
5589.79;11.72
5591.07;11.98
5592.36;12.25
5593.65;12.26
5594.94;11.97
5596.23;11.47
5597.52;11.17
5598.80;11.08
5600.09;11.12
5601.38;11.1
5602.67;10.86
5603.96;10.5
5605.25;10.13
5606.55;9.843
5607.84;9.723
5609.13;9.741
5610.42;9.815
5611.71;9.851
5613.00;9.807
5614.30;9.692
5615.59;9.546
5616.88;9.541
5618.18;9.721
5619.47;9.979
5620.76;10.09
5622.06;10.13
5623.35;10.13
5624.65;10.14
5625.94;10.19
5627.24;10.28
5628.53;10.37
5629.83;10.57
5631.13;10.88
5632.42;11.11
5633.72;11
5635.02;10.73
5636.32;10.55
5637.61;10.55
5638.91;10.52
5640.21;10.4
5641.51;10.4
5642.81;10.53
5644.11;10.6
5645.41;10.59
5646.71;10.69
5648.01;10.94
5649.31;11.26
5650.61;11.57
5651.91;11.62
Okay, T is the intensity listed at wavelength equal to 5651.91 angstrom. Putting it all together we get 11.62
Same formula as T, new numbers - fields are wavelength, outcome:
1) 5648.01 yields 10.94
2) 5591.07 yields 11.98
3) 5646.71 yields 10.69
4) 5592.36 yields 12.25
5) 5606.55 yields 9.843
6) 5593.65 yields 12.26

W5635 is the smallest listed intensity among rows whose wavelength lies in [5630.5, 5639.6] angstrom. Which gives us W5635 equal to 10.52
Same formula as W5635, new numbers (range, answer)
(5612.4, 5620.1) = 9.541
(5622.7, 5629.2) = 10.13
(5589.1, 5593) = 11.72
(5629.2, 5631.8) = 10.57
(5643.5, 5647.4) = 10.59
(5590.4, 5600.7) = 11.08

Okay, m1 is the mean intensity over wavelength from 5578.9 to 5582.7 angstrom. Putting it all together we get 11.5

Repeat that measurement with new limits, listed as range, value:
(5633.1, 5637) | 10.8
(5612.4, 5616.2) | 9.67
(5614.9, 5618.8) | 9.6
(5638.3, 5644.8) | 10.5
